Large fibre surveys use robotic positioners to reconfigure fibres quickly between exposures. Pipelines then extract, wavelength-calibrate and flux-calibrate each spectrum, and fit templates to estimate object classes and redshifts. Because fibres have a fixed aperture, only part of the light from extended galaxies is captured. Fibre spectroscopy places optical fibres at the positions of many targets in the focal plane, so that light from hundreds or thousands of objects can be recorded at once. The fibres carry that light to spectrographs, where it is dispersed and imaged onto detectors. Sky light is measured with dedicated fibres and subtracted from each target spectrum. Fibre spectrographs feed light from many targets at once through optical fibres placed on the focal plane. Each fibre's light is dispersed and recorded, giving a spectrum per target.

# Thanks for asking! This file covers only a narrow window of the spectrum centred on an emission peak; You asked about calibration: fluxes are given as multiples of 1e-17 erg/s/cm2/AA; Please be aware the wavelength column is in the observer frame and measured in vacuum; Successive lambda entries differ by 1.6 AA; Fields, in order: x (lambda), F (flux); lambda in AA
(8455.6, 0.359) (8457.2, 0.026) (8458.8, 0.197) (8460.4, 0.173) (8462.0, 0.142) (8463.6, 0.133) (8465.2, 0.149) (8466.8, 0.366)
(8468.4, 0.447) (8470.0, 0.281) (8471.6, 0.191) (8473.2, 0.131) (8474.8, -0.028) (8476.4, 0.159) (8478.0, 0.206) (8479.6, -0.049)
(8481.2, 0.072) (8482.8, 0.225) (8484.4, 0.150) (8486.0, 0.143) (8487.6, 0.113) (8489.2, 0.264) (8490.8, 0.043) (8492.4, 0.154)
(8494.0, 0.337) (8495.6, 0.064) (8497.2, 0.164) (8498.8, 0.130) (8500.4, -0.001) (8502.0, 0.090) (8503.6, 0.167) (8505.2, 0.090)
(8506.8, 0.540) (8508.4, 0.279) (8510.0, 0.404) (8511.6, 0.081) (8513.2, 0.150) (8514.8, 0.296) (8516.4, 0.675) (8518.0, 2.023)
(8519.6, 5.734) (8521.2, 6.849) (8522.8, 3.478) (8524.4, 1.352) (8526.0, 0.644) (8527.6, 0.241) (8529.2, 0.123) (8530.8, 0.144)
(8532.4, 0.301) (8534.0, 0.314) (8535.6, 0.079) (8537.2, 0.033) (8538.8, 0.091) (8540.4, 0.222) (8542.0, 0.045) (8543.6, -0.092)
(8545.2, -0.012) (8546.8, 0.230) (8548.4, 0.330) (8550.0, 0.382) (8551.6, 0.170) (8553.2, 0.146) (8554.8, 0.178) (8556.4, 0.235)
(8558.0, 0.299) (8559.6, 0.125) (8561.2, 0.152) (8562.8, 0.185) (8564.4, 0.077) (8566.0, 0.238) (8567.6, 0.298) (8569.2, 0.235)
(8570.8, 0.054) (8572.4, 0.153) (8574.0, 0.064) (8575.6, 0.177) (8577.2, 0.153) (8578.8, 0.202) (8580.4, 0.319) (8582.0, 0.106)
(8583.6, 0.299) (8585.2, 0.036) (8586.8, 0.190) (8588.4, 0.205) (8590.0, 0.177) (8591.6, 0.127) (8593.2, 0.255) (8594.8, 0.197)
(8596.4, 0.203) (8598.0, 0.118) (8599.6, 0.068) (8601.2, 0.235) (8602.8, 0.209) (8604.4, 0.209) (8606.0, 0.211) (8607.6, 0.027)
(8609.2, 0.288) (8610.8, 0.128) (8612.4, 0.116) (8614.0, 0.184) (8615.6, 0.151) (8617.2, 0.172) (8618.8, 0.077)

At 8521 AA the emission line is H-beta 4861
